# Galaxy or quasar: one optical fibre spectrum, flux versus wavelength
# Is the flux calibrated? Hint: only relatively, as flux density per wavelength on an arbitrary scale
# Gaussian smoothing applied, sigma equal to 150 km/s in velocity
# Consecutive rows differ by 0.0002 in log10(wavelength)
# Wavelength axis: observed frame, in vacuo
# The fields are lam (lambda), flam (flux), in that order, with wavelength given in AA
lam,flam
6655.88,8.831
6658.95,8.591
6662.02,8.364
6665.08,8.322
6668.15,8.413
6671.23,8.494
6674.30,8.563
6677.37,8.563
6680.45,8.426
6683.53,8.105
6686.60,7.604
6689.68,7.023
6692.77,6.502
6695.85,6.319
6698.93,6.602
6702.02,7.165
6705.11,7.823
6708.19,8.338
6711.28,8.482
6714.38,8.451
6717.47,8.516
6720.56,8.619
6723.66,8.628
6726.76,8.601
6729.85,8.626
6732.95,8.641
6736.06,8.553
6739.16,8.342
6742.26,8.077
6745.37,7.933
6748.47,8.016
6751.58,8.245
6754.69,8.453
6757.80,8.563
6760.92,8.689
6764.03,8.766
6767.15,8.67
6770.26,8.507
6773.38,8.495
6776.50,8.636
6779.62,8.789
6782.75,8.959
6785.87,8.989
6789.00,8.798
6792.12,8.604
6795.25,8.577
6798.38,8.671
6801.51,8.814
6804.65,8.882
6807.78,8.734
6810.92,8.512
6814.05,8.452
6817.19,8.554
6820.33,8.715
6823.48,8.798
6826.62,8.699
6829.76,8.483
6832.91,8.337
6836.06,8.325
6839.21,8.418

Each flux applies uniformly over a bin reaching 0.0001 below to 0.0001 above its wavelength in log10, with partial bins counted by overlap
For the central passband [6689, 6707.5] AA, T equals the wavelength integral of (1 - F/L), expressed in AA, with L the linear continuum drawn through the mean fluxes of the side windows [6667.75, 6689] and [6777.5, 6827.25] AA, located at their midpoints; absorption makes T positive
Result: 3.0 AA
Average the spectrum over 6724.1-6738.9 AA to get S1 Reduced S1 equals 8.58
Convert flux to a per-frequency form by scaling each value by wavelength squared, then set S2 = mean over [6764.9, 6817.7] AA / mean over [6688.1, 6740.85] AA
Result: 1.1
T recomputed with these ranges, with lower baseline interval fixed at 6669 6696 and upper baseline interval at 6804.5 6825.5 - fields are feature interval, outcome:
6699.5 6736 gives -1.23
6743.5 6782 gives -0.75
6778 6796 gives -0.68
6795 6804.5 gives -0.20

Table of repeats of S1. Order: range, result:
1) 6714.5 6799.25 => 8.55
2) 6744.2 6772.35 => 8.44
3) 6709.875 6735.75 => 8.57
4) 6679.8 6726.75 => 7.79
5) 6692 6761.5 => 8.11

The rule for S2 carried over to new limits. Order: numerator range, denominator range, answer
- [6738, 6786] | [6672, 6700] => 1.15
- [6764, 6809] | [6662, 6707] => 1.16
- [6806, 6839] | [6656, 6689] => 1.07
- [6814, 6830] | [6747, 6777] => 1.03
